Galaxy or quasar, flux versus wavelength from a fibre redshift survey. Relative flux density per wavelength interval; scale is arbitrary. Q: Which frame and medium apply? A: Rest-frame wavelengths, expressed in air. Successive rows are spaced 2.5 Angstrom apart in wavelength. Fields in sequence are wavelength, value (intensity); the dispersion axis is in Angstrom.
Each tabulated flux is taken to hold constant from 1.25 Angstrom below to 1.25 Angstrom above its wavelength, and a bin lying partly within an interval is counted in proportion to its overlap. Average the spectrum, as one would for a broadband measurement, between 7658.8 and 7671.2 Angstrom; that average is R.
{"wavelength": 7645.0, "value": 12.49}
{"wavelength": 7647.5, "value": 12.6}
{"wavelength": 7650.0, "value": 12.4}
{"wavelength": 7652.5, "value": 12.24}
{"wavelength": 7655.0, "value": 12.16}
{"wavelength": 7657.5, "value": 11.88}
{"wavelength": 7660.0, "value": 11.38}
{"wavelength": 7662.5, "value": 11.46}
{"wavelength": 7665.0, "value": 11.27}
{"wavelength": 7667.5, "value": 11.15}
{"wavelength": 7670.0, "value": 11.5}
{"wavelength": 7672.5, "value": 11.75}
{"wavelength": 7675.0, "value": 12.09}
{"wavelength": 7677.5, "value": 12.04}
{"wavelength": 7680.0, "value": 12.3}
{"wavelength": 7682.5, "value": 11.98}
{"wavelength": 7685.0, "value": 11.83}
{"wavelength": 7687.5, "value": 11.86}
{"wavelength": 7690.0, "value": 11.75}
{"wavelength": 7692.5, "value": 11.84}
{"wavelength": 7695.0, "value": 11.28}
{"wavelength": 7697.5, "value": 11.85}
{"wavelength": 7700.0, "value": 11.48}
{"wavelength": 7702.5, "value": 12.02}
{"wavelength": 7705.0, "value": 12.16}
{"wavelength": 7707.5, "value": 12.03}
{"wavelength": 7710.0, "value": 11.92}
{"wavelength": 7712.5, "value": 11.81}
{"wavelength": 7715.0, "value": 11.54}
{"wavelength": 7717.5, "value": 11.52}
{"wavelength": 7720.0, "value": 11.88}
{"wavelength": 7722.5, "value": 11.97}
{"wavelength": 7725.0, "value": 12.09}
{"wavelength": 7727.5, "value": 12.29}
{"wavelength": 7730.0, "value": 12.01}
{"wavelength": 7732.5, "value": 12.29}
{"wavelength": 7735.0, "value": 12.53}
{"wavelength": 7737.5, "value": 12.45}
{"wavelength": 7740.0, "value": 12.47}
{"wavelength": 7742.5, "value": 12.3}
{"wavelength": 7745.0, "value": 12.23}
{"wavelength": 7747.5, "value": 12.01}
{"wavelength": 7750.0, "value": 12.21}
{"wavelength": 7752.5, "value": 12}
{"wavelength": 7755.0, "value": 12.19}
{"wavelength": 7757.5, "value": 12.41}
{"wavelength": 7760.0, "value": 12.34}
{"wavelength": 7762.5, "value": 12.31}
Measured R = 11.4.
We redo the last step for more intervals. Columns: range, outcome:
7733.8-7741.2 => 12.5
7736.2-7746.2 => 12.4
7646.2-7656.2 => 12.4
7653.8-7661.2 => 11.8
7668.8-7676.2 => 11.8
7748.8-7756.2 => 12.1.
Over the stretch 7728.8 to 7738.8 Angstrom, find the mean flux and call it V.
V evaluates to 12.3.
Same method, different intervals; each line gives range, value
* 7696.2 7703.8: 11.8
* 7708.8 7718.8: 11.7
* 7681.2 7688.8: 11.9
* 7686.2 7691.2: 11.8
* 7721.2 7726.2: 12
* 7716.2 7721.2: 11.7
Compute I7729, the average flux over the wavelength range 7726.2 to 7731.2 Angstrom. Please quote 12.2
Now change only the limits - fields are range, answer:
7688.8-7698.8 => 11.7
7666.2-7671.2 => 11.3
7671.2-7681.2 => 12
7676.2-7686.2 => 12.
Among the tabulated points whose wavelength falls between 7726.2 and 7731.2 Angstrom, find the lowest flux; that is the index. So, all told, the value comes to 12.01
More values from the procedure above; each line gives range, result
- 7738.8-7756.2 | 12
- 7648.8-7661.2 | 11.38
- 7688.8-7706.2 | 11.28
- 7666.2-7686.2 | 11.15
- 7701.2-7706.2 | 12.02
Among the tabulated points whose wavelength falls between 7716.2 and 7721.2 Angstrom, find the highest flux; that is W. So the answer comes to 11.88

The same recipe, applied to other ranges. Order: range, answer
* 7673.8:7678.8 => 12.09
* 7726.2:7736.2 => 12.53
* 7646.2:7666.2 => 12.6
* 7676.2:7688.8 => 12.3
